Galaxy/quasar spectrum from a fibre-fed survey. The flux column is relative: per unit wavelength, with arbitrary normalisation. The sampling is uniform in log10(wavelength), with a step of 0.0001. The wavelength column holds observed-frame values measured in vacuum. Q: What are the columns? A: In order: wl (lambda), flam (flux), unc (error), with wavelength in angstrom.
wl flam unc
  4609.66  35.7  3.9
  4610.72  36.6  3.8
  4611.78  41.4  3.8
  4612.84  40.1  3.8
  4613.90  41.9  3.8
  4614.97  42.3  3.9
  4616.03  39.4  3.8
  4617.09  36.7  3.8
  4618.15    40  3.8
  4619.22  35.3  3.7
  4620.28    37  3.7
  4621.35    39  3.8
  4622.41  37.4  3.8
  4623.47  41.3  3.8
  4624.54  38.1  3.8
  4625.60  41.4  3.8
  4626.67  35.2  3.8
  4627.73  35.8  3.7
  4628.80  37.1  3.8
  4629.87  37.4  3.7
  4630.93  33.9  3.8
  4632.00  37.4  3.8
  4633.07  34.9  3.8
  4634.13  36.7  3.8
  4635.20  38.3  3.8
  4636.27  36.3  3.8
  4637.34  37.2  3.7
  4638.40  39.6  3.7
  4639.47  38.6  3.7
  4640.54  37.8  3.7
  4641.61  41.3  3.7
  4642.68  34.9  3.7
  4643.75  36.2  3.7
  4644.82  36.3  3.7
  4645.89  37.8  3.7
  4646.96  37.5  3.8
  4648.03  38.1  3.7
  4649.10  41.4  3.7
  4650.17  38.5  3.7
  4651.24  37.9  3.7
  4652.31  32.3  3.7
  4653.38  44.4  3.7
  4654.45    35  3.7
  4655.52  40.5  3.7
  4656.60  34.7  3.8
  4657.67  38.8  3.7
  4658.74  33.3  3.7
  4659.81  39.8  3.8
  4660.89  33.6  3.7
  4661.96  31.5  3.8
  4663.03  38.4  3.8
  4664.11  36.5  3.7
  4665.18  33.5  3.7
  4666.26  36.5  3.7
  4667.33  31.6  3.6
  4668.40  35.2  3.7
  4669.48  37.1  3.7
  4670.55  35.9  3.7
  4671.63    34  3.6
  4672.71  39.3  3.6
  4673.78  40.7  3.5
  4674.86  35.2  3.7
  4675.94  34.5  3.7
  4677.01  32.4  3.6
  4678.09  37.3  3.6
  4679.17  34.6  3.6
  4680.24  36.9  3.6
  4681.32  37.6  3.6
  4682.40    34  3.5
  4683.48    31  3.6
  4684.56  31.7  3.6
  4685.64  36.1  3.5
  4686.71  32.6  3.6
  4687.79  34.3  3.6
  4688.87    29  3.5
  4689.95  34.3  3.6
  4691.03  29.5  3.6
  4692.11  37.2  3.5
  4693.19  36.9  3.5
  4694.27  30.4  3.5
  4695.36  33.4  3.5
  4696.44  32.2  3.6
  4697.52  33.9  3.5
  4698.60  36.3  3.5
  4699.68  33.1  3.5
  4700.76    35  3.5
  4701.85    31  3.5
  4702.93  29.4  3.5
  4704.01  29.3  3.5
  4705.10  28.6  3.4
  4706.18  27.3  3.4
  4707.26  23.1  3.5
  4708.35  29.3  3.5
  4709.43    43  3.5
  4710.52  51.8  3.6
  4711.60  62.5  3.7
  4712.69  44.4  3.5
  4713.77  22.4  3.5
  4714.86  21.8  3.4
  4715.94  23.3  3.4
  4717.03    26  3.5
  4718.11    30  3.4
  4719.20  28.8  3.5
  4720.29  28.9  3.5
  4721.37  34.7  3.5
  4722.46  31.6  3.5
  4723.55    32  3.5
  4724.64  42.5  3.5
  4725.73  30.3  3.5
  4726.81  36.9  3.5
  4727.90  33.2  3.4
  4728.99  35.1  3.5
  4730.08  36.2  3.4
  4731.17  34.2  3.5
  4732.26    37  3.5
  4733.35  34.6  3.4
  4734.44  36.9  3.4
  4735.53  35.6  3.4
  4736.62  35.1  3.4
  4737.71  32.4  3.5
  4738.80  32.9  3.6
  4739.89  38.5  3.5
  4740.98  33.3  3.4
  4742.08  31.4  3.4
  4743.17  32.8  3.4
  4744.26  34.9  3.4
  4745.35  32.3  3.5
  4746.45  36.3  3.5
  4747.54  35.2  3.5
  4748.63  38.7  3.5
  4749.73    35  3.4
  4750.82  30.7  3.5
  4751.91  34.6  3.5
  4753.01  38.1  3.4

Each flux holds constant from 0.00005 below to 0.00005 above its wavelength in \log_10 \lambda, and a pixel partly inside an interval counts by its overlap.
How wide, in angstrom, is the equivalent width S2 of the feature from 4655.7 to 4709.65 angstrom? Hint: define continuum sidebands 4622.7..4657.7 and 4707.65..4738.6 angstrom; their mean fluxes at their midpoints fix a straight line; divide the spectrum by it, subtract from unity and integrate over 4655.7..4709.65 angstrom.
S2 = 3.1 angstrom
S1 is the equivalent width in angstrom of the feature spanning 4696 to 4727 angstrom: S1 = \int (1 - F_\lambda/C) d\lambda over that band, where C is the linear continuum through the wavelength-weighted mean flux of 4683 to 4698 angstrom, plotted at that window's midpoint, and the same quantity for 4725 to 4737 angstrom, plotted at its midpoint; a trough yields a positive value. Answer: 1.0 angstrom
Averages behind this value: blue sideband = 33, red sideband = 35.1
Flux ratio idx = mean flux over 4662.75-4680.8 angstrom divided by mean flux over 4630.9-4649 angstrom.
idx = 0.96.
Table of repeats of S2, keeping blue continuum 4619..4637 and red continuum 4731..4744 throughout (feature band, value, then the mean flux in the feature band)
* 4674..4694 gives 0.9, 34.2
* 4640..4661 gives -0.5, 37.6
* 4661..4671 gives 0.3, 35.1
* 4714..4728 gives 1.8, 30.5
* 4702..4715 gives 0.2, 34.7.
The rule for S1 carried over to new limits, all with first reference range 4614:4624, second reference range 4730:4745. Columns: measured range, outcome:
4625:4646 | 0.59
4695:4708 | 1.79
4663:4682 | 0.55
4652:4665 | 0.31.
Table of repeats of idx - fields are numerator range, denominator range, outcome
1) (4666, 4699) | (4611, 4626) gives 0.88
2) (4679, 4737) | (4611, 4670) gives 0.90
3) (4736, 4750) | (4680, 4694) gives 1.02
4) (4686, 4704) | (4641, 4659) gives 0.88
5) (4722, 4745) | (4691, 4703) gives 1.03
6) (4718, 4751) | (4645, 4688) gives 0.95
